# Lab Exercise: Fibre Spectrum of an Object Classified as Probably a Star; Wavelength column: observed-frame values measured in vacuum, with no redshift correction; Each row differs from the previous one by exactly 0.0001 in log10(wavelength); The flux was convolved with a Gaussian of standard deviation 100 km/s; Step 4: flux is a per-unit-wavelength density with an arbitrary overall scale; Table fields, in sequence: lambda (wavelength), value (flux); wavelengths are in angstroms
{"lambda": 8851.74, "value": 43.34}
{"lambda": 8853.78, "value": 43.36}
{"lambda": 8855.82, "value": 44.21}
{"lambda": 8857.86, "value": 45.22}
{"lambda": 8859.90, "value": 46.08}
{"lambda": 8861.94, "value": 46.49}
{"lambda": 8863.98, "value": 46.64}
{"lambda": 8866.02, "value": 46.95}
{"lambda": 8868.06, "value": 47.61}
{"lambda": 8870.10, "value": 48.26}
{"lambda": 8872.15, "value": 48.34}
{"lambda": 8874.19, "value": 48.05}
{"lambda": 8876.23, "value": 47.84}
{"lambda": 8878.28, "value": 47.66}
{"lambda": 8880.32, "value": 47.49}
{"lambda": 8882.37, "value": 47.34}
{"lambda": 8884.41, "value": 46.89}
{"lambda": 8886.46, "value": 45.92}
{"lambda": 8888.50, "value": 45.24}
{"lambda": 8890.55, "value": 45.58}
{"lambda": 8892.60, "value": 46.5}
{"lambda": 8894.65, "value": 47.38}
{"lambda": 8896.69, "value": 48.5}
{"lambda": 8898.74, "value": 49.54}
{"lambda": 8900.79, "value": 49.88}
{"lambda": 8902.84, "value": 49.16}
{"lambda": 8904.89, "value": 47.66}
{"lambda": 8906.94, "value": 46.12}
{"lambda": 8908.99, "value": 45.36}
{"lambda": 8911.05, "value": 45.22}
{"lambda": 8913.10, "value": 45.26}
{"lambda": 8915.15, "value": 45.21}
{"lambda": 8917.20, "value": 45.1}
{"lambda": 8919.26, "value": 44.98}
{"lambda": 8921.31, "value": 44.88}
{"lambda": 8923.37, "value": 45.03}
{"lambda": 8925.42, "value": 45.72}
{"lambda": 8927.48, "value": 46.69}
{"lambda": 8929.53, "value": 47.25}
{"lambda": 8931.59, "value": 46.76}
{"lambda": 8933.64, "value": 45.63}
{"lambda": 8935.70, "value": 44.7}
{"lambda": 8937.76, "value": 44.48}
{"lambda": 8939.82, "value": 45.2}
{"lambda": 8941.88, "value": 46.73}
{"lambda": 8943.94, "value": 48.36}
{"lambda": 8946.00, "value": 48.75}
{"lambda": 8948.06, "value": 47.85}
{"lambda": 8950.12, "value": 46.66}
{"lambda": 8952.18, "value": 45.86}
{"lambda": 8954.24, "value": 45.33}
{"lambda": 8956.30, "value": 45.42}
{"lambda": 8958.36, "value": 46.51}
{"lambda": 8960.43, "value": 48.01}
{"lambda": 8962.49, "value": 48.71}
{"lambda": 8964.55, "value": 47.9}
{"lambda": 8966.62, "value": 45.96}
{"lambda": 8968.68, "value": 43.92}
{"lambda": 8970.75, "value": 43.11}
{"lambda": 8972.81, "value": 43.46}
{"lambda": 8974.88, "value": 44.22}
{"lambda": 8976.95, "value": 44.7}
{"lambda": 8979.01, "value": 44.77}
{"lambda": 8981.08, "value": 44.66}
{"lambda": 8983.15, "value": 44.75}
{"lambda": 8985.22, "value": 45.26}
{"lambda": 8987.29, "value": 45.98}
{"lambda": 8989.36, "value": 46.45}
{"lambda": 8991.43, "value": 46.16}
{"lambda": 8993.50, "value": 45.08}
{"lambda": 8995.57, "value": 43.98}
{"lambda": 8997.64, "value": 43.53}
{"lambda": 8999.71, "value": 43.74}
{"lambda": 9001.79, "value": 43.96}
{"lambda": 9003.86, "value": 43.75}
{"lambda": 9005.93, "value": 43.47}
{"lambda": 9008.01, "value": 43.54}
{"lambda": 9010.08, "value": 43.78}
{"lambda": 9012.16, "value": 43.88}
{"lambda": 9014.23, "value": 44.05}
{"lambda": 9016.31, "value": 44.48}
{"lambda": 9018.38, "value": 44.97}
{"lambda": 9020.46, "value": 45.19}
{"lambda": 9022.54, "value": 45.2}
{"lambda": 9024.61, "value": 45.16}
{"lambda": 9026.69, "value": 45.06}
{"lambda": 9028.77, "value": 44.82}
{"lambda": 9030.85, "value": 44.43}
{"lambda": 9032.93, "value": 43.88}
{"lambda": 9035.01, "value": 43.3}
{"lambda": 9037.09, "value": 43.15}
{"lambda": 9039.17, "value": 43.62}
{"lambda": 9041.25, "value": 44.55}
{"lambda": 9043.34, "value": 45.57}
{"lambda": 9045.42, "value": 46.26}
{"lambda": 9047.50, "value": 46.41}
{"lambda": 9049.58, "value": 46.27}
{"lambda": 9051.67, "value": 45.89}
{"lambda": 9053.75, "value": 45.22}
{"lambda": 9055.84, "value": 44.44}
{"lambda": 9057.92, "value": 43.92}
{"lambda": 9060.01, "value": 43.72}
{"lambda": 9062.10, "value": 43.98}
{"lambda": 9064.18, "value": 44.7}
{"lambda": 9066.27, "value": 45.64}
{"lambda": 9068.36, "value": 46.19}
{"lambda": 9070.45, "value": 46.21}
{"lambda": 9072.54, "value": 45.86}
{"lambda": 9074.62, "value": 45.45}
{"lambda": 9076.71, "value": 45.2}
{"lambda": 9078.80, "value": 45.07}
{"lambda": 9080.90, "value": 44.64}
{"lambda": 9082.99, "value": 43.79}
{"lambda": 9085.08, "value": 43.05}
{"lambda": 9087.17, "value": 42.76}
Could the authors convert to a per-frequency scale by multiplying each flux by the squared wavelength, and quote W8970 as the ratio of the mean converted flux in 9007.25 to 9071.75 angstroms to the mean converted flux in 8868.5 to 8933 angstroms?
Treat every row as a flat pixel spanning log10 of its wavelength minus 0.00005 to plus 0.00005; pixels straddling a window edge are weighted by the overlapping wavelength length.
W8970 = 0.99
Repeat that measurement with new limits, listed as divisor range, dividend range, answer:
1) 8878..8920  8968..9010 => 0.97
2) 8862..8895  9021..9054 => 0.99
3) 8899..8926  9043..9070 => 1.01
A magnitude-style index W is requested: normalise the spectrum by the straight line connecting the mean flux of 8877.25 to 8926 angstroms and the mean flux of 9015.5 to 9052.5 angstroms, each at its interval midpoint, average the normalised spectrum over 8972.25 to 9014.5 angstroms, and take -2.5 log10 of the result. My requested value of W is 0.02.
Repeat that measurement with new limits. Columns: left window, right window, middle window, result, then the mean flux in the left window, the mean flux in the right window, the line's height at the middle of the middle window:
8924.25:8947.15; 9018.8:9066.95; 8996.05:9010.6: 0.041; 46.4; 44.8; 45.4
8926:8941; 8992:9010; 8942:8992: -0.026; 45.8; 43.9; 44.9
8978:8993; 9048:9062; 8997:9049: 0.017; 45.4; 44.9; 45.1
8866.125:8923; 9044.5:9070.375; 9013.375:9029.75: 0.018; 46.9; 45.2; 45.6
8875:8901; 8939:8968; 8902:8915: 0.020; 47.3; 46.9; 47.2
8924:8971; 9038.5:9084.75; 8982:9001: 0.022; 46.4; 45.1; 45.9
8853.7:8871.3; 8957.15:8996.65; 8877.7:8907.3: -0.032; 46.3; 45.4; 46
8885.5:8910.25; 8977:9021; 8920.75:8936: 0.012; 47.2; 44.5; 46.4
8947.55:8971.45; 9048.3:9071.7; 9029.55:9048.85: 0.018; 46.3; 45.1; 45.4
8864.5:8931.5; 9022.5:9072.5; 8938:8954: -0.015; 46.8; 44.9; 46.2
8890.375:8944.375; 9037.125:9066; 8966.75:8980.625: 0.038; 46.4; 44.9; 45.8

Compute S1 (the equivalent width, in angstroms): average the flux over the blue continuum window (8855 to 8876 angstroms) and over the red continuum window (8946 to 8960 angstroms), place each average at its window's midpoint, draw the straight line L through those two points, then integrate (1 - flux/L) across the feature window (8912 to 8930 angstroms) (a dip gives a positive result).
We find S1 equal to 0.4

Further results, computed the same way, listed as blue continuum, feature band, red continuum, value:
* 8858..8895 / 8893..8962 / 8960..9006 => -0.8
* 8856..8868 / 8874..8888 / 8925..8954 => -0.3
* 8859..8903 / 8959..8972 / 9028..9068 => 0.0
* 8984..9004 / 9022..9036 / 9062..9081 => 0.2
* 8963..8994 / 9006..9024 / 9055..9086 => 0.3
